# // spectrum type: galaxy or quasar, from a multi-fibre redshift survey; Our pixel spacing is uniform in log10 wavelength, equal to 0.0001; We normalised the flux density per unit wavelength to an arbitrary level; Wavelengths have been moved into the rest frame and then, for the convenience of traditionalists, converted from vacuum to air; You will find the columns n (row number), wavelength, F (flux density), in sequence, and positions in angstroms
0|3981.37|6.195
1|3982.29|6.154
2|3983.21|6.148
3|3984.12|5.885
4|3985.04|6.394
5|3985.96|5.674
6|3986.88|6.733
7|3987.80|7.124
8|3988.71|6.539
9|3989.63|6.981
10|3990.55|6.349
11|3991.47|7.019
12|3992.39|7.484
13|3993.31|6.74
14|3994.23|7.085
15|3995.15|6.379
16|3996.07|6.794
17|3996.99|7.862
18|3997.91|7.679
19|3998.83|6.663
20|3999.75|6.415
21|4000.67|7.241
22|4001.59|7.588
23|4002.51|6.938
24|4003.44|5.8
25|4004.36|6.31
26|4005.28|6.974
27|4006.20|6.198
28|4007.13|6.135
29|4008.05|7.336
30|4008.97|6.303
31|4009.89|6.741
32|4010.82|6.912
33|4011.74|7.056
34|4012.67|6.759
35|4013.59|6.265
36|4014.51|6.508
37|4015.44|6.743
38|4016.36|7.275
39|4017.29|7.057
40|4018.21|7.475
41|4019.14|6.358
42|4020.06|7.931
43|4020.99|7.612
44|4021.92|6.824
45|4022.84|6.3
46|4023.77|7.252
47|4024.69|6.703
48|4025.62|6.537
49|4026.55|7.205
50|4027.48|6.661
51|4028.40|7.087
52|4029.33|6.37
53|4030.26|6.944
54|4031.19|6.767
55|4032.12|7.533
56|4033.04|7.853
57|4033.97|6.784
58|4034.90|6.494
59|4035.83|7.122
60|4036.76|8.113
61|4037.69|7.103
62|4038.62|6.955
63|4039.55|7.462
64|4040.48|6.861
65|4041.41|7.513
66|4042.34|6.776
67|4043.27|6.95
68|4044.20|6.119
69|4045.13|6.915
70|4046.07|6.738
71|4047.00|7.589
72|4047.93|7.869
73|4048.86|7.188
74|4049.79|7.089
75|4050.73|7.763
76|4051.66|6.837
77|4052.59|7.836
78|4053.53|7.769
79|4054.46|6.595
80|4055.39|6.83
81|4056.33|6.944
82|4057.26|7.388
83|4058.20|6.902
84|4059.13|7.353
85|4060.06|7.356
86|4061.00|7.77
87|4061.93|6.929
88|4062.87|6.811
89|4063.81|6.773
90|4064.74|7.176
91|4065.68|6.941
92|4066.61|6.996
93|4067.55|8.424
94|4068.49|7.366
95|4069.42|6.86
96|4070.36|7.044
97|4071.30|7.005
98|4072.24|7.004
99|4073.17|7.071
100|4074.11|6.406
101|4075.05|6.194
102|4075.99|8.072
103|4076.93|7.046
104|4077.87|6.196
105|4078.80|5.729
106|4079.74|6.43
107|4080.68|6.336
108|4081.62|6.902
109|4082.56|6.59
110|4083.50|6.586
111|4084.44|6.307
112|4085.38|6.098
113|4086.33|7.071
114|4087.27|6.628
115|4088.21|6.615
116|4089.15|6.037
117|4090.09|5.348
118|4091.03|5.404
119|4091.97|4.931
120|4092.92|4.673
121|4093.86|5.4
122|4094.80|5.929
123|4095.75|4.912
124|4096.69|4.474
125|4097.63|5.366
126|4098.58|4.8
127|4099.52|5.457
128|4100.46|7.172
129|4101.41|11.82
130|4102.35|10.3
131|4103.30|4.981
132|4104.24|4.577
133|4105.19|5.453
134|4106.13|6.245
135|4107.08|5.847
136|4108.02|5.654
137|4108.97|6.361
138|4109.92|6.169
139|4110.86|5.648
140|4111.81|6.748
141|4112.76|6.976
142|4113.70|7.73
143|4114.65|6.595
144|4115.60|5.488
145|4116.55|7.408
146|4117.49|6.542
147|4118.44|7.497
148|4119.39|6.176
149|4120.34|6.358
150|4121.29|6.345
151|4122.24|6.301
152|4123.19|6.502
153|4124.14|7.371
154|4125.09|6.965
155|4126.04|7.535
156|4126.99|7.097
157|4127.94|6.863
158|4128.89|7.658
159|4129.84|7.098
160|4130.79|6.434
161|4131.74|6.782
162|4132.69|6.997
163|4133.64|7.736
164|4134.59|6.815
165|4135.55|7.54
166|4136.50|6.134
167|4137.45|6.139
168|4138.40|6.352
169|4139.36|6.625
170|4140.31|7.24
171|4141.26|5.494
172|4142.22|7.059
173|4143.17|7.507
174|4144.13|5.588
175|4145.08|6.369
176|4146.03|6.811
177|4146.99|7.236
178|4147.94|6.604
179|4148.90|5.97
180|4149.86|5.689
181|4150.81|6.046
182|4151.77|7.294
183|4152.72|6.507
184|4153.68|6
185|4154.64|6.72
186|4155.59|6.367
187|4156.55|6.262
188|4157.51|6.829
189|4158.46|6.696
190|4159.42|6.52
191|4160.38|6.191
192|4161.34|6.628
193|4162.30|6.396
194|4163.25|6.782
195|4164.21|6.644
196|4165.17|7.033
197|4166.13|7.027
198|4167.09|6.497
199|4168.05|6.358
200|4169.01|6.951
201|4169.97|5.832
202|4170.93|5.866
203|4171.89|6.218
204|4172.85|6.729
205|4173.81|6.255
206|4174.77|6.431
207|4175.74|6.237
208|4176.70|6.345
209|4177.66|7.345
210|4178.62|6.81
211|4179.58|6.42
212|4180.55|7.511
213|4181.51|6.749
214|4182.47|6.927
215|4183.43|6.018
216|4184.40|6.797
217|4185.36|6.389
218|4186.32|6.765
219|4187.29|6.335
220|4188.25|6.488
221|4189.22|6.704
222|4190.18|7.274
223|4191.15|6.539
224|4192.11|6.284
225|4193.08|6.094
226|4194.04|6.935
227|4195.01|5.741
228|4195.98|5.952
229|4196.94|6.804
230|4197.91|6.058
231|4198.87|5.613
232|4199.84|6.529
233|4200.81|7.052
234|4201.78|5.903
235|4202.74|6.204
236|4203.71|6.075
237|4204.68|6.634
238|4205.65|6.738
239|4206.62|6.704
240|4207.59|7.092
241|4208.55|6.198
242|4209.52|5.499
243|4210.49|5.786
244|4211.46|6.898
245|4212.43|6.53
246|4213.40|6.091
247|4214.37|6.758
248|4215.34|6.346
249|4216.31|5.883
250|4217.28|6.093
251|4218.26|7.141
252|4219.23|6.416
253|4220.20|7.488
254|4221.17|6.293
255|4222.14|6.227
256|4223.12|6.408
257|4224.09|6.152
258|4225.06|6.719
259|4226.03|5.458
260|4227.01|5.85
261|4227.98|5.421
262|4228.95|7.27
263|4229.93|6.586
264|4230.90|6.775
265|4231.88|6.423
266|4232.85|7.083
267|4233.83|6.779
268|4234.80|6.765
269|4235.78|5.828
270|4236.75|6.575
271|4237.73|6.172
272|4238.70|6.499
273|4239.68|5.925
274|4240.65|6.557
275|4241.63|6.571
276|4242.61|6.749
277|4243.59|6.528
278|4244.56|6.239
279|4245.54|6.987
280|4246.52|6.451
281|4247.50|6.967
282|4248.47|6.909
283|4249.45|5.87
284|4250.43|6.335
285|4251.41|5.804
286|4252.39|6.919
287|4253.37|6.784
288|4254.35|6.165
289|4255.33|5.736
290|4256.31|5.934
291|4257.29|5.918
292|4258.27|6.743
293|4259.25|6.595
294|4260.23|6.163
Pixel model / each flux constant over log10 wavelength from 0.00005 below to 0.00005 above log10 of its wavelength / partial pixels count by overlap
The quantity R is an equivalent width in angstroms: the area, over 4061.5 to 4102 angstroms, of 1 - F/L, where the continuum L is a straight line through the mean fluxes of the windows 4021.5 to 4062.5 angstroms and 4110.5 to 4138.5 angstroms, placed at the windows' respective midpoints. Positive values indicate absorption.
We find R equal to 2.6 angstroms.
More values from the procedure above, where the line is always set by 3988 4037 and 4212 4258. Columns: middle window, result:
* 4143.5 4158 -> 0.4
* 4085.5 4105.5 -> 1.9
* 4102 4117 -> 0.8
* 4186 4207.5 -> 0.2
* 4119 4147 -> -0.5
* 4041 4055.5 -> -0.7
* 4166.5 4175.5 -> 0.3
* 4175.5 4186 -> -0.3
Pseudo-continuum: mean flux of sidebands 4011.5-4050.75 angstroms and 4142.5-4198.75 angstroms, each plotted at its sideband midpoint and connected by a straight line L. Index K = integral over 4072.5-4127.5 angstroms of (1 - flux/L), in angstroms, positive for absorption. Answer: 3.06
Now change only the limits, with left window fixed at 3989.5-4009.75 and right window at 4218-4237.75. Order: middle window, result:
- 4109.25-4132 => -0.4 angstroms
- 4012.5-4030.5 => -0.3 angstroms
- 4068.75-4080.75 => -0.1 angstroms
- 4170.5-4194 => -0.1 angstroms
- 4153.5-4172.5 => 0.2 angstroms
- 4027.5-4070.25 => -2.5 angstroms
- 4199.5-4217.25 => 0.3 angstroms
